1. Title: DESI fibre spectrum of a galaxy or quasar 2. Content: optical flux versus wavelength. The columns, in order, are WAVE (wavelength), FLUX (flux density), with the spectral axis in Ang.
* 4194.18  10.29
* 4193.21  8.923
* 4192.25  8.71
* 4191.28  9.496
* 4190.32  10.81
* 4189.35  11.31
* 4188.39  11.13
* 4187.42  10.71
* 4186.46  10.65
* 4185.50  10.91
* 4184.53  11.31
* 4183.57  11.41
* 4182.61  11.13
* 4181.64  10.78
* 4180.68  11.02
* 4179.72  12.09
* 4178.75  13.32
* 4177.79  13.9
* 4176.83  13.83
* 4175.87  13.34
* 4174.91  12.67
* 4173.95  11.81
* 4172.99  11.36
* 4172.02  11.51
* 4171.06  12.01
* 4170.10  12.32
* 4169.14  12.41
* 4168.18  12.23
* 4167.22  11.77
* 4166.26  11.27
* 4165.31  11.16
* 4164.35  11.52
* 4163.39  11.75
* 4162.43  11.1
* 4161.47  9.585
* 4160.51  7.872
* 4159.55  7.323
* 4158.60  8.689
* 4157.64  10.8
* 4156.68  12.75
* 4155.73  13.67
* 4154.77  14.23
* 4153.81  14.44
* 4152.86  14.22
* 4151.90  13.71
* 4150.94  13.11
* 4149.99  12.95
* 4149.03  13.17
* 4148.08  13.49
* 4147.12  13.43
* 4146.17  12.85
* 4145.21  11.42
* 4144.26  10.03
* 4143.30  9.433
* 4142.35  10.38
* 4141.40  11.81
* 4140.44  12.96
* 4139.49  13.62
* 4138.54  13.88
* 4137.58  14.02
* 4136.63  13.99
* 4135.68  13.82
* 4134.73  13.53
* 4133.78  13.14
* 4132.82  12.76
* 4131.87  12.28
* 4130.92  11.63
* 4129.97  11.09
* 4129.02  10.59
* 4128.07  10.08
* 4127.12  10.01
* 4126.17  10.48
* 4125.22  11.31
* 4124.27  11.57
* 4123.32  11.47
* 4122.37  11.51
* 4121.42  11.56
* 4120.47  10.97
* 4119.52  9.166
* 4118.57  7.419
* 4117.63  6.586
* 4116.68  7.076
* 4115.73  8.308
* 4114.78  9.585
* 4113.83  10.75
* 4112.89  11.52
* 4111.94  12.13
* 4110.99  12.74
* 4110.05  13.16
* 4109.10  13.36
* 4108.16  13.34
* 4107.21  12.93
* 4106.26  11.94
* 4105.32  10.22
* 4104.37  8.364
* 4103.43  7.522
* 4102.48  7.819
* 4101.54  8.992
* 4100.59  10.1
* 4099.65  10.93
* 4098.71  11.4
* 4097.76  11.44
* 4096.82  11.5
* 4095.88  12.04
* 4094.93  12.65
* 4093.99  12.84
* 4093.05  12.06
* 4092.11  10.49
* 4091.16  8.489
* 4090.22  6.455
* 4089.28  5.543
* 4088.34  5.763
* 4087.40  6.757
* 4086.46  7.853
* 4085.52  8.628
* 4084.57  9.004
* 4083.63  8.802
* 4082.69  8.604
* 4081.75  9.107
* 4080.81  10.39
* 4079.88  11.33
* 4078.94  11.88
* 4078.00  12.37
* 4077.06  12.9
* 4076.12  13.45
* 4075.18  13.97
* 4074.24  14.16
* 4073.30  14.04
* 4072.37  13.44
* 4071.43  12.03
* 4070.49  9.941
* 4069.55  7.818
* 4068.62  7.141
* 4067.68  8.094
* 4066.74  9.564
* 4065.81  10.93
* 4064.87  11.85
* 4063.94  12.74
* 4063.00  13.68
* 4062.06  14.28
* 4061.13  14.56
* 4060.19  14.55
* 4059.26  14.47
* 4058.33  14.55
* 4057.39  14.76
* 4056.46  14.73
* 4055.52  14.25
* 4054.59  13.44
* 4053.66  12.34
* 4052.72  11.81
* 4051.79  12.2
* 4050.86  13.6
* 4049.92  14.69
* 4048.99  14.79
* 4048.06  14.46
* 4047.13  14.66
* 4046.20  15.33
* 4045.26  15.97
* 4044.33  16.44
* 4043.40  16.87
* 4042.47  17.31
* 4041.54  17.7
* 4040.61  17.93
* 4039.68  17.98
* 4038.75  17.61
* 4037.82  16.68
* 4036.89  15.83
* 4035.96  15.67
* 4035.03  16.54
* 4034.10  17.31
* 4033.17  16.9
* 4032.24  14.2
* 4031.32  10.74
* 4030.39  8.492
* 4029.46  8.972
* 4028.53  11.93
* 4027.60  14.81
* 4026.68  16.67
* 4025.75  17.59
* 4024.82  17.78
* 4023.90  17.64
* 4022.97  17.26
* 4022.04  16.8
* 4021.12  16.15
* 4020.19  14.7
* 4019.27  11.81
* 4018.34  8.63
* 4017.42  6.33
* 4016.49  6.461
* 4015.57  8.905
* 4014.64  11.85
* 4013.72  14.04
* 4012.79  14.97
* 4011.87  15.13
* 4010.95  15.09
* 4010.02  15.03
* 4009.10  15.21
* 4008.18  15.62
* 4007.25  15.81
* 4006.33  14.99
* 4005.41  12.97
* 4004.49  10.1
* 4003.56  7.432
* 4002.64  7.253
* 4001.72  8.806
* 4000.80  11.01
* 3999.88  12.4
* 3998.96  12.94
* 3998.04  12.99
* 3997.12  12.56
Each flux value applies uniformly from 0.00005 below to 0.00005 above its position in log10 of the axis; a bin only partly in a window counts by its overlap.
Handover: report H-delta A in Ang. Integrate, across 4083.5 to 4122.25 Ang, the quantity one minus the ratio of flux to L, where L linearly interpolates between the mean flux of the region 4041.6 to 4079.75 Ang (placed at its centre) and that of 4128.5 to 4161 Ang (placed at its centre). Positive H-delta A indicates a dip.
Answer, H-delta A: 8.4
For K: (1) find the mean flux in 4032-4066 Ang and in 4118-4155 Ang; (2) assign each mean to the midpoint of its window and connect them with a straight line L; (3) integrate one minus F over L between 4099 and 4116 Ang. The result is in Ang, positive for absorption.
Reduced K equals 2.9 Ang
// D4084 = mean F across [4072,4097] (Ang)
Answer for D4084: 10.5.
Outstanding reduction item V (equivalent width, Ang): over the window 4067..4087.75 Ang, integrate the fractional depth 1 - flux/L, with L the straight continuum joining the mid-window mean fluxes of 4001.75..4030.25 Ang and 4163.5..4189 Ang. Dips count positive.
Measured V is 3.44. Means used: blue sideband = 13.1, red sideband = 11.8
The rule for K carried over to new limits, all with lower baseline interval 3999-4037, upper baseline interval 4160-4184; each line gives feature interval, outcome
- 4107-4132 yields 3.0 Ang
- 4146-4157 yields -1.5 Ang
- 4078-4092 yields 4.4 Ang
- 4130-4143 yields -0.8 Ang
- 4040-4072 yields -1.5 Ang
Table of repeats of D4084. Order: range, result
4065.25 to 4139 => 10.7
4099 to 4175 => 11.4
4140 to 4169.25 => 11.8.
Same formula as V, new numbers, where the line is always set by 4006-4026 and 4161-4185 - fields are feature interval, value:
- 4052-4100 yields 6.8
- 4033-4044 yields -2.7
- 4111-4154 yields 2.6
